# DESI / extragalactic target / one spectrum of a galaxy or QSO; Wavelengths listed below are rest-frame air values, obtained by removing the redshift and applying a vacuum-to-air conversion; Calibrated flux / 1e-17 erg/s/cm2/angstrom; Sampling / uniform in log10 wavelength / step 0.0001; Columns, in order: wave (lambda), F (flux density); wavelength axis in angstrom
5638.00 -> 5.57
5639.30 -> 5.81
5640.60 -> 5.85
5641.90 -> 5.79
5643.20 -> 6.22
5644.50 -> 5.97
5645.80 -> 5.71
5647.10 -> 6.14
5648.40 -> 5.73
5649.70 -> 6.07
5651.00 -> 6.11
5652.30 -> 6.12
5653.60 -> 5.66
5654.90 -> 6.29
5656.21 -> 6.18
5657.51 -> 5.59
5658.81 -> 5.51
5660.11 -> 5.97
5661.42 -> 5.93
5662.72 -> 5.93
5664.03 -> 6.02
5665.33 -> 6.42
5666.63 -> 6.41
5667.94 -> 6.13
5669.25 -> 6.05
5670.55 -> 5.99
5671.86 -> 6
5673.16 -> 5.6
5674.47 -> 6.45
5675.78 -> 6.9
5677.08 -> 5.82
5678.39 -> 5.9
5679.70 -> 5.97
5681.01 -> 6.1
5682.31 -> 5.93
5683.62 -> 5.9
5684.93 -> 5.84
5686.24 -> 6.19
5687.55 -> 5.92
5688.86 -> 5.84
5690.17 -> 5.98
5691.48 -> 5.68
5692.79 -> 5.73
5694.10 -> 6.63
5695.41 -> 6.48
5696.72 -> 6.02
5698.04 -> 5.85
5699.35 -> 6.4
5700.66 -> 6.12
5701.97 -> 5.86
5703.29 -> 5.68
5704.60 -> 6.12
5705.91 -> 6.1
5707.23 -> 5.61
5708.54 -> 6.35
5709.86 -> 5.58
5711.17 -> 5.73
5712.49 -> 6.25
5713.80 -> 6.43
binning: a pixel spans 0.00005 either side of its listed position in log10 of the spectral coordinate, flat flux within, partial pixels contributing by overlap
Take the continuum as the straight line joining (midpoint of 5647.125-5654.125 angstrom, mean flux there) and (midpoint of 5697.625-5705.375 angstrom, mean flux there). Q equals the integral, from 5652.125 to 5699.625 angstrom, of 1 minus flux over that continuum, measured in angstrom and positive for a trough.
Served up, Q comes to -0.3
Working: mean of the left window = 5.97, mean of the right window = 6.02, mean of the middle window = 6.03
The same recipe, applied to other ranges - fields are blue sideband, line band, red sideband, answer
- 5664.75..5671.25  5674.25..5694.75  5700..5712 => 0.1 angstrom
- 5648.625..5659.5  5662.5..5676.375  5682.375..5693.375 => -0.6 angstrom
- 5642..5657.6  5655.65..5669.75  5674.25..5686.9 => 0.0 angstrom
